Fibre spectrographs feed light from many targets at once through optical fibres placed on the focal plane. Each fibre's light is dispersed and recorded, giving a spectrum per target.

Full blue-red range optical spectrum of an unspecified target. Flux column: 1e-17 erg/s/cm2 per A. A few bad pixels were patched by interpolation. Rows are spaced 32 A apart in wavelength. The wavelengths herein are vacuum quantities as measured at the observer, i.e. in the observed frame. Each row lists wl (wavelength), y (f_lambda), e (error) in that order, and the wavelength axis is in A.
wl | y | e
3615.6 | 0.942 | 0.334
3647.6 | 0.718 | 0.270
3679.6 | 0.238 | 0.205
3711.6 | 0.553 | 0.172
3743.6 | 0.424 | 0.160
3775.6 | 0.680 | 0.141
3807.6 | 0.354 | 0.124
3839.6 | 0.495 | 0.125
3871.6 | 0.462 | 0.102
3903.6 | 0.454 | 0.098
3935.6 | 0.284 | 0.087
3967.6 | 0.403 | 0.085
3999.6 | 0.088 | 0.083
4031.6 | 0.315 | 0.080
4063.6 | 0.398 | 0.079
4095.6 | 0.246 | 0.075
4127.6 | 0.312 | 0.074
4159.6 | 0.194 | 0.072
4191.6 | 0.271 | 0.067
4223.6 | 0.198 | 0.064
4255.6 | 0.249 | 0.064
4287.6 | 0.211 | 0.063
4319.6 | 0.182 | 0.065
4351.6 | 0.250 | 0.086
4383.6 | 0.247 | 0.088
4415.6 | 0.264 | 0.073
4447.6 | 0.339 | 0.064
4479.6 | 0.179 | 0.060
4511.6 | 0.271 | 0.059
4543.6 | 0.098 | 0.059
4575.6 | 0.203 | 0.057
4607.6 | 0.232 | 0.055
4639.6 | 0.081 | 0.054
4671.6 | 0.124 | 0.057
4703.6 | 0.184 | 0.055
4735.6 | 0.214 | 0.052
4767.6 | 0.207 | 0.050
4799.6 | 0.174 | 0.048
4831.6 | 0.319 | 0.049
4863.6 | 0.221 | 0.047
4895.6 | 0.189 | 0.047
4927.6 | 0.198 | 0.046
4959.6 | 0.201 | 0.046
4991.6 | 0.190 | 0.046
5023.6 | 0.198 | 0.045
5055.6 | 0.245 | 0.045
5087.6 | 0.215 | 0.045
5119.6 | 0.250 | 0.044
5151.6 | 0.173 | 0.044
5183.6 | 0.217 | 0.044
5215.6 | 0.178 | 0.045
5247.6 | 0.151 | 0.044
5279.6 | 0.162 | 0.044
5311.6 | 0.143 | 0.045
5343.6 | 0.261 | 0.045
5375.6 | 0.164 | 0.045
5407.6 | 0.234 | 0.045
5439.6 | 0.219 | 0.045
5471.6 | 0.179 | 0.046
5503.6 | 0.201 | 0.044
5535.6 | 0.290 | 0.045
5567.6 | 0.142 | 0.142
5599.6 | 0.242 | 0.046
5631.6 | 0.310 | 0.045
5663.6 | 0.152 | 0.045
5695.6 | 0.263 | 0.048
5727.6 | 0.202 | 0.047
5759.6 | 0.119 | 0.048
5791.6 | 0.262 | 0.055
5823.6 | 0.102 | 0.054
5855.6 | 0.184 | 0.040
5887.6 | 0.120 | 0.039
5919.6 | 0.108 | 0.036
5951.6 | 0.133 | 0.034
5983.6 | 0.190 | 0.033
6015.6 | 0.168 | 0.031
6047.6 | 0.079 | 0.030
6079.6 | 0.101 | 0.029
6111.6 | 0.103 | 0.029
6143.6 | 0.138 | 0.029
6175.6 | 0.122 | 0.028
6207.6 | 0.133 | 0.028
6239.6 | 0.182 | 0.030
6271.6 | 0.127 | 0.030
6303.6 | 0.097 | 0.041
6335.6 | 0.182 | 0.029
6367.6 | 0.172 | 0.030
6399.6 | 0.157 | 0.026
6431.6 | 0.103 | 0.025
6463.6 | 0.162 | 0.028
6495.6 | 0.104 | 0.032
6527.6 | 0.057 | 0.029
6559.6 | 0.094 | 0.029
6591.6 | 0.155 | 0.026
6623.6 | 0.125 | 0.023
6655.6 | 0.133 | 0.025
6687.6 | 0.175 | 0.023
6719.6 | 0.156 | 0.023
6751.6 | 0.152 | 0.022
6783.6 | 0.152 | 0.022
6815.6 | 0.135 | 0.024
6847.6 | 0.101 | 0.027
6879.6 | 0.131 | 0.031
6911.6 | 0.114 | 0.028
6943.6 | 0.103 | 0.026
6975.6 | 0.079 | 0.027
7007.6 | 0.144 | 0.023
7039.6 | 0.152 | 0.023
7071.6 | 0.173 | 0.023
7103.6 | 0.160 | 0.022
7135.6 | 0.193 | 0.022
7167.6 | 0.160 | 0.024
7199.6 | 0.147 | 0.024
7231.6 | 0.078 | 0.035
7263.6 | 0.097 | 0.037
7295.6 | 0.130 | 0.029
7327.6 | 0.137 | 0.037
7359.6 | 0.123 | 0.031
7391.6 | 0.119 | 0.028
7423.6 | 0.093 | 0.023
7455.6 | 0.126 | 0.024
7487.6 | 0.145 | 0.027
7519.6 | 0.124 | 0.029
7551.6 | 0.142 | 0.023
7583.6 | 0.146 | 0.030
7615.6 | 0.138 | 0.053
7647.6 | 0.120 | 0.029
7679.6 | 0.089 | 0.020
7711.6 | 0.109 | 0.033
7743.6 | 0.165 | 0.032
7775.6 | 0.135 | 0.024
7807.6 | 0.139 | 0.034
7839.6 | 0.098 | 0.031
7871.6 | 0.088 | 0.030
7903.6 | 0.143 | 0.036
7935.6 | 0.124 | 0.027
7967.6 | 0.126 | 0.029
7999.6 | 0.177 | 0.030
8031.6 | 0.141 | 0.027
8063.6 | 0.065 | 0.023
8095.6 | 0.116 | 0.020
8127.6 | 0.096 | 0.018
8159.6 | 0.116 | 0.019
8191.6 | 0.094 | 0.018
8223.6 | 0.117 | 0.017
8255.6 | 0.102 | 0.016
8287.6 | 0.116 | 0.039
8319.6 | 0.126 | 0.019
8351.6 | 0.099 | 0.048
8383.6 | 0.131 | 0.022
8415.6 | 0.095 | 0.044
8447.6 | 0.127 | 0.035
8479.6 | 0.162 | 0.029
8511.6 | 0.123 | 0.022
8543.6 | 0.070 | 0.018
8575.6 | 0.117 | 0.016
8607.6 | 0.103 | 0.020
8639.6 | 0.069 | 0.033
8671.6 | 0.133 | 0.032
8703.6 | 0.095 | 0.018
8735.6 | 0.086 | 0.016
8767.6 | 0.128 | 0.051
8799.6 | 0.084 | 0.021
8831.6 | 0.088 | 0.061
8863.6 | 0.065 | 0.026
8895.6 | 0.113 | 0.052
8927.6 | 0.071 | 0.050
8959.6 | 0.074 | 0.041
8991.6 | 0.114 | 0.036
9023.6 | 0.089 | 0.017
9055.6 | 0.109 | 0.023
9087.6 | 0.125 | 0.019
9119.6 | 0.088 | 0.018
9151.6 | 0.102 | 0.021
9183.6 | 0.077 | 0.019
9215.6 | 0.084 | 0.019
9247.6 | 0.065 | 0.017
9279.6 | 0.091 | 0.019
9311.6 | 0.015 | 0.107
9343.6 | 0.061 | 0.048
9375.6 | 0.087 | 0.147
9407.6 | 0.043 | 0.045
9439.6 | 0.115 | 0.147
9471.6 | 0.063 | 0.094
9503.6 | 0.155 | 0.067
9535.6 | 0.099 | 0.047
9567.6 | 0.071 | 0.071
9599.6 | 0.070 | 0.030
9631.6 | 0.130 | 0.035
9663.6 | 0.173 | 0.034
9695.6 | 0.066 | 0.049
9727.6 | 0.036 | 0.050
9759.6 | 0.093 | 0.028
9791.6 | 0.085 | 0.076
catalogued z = 0.182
